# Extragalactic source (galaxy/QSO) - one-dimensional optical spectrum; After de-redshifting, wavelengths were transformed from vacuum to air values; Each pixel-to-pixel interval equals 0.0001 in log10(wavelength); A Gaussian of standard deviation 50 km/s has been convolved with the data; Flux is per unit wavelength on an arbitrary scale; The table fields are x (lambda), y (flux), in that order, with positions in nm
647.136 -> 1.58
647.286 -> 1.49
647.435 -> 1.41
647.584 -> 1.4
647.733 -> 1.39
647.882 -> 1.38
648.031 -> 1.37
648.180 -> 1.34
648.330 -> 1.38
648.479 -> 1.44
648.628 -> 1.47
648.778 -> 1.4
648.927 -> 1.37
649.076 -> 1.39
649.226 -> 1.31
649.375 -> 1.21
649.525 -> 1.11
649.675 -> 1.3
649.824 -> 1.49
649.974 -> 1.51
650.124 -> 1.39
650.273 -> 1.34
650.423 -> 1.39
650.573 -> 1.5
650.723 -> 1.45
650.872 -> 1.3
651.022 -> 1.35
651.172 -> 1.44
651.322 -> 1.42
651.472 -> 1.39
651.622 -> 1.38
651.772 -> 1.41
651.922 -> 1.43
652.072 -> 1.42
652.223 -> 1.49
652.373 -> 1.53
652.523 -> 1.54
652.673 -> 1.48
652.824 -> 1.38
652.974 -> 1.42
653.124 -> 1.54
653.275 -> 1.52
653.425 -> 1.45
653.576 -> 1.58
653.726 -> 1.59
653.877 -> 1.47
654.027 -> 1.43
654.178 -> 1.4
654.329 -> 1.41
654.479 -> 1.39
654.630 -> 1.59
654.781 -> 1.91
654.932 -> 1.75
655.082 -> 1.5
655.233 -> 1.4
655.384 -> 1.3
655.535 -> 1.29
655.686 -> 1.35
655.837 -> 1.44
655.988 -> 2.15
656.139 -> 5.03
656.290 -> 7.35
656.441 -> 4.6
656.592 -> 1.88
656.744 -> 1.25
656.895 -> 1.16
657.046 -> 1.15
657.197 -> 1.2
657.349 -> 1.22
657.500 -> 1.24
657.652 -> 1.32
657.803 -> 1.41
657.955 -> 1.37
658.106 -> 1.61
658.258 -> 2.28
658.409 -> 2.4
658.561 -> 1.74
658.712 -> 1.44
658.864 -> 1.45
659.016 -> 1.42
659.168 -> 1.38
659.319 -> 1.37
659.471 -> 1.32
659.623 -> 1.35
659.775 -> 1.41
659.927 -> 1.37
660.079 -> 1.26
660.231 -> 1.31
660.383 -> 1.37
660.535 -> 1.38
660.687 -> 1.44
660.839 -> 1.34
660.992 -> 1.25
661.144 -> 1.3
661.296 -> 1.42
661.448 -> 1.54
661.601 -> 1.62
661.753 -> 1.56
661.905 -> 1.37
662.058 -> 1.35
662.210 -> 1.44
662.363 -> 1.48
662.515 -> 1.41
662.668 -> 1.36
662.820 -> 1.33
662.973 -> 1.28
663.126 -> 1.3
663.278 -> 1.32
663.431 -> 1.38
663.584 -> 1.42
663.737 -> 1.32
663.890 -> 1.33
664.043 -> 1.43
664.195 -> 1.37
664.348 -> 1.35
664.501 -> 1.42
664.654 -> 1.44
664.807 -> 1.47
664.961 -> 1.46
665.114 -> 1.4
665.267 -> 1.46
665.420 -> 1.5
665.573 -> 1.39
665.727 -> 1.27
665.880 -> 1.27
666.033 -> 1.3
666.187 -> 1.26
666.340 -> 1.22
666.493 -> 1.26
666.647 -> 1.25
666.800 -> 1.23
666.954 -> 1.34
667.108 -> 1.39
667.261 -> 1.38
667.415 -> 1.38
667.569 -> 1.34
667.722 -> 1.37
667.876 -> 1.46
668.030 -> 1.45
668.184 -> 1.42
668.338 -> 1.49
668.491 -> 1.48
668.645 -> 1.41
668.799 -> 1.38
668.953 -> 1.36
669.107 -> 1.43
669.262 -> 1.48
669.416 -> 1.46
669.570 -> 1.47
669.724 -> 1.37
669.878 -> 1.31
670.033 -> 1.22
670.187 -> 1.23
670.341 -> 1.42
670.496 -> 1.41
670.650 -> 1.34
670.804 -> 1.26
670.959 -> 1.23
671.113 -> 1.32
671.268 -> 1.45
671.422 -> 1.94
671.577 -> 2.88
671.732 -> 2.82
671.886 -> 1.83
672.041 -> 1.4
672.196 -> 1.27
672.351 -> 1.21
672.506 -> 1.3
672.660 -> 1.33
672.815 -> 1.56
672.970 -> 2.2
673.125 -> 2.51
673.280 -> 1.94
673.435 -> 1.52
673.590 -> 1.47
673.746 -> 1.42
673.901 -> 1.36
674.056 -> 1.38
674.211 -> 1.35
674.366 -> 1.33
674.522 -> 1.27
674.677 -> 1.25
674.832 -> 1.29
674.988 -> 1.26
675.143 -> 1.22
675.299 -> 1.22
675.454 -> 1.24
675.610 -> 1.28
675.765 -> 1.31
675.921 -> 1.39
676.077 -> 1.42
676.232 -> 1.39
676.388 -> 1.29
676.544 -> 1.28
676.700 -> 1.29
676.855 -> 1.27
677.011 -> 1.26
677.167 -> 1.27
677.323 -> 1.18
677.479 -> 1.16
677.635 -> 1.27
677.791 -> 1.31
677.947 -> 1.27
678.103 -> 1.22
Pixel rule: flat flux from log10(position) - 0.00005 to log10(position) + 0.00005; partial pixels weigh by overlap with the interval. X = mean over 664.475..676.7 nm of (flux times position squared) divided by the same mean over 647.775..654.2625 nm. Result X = 1.08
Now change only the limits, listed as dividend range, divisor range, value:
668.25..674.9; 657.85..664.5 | 1.09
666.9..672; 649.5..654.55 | 1.10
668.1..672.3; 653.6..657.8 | 0.83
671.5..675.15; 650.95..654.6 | 1.17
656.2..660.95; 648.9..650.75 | 1.31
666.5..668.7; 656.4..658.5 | 0.85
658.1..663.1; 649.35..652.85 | 1.07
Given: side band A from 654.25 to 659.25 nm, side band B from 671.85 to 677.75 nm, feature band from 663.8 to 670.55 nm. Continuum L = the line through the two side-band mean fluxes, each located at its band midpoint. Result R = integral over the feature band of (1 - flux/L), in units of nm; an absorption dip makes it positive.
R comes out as 0.96 nm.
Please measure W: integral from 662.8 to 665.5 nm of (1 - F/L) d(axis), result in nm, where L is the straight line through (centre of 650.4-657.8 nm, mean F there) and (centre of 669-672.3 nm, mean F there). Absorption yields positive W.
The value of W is 0.367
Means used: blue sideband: 1.71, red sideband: 1.55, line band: 1.39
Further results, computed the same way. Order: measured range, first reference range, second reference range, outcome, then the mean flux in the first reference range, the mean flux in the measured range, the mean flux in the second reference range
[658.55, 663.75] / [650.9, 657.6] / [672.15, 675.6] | 0.78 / 1.74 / 1.39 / 1.45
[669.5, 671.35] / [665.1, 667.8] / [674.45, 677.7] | -0.04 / 1.33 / 1.34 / 1.28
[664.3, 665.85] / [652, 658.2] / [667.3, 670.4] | 0.09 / 1.77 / 1.41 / 1.4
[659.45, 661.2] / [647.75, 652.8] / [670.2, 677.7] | 0.10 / 1.4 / 1.34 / 1.46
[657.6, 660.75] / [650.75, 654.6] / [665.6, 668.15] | -0.23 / 1.45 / 1.5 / 1.33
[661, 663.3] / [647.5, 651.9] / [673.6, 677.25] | -0.10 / 1.38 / 1.4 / 1.31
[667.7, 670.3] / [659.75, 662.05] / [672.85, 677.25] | 0.01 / 1.39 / 1.4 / 1.42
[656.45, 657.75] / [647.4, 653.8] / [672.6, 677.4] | -0.06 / 1.41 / 1.47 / 1.41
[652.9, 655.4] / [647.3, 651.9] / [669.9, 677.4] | -0.21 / 1.38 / 1.51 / 1.46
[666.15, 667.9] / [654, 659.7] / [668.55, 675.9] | 0.31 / 1.83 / 1.32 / 1.49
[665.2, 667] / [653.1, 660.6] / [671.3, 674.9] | 0.40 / 1.73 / 1.31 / 1.64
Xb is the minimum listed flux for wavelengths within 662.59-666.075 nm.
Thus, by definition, 1.27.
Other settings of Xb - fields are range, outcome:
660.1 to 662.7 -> 1.25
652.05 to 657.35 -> 1.15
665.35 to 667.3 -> 1.22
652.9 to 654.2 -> 1.4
